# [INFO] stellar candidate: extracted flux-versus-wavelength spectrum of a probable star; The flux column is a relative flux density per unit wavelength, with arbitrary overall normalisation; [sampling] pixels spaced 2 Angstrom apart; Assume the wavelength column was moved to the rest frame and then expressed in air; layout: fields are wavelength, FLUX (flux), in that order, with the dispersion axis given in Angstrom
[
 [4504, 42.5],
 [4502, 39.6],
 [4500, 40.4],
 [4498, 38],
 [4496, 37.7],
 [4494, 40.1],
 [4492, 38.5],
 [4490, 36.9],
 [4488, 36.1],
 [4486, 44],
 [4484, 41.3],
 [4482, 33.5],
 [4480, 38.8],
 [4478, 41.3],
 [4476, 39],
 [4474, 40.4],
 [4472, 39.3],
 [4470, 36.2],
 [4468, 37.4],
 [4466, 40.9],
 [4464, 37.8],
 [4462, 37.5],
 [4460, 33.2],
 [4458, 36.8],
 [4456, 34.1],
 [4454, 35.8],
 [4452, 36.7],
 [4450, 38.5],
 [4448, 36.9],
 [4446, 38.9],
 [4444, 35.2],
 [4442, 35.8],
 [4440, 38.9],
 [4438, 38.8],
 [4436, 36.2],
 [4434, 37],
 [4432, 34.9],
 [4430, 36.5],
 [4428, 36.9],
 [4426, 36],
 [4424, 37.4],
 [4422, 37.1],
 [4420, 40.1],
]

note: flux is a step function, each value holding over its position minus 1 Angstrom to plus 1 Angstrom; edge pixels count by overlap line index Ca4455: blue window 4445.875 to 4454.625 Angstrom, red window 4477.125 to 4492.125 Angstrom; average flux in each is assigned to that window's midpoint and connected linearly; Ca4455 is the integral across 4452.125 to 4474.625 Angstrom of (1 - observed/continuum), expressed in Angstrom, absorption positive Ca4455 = 0.43 Angstrom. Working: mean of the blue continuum 37.3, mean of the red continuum 38.8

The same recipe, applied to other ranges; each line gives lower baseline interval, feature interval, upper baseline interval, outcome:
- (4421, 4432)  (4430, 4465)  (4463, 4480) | 1.0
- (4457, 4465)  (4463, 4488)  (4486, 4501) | -1.1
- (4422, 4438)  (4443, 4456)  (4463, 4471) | 0.2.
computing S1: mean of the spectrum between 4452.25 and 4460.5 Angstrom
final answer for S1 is 35.2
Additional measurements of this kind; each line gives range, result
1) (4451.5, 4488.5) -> 37.9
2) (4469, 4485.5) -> 38.9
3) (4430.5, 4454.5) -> 37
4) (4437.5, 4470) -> 37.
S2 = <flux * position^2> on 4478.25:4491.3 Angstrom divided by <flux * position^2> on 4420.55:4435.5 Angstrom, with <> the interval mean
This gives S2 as 1.08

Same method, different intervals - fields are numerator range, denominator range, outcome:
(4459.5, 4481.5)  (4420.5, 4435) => 1.07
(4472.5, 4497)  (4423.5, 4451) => 1.08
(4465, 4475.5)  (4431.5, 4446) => 1.07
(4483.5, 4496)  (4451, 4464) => 1.11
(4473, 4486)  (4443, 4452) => 1.07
